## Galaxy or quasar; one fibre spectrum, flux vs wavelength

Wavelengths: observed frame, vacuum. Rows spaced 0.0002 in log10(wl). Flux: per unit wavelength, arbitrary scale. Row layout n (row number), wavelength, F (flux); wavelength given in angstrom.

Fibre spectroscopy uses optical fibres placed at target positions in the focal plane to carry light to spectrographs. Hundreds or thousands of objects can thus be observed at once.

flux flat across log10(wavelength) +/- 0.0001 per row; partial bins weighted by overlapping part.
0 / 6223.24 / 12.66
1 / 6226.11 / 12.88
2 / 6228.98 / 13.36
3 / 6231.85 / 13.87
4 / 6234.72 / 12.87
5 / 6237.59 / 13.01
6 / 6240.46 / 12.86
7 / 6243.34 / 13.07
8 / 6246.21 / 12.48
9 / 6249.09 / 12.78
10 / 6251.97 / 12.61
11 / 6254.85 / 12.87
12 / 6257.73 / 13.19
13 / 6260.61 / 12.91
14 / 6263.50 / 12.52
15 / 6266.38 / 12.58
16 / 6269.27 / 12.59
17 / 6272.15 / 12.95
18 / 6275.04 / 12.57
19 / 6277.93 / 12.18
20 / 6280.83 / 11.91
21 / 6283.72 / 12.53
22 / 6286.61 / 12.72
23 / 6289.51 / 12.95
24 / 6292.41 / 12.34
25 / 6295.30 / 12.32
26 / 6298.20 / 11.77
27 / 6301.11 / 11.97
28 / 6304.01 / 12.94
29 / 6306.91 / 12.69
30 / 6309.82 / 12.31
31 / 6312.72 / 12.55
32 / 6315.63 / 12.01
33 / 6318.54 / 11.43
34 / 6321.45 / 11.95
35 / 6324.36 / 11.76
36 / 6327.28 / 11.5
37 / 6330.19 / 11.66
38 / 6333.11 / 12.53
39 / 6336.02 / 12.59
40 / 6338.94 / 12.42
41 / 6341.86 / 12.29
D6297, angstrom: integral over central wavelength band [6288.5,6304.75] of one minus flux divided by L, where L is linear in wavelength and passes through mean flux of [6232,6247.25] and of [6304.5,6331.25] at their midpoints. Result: -0.1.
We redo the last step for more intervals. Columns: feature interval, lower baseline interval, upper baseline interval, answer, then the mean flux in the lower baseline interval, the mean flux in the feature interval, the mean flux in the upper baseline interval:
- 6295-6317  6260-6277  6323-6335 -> -0.2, 12.7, 12.3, 11.9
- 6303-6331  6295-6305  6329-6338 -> 0.4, 12.2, 12.1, 12.3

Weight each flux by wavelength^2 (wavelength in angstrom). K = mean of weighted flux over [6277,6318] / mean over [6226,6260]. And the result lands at 1.0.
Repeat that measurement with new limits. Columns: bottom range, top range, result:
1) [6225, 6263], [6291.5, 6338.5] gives 0.96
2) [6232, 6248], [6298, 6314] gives 0.98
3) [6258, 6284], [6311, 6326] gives 0.97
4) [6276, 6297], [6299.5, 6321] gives 0.99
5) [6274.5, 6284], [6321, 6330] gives 0.97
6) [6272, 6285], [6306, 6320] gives 1.00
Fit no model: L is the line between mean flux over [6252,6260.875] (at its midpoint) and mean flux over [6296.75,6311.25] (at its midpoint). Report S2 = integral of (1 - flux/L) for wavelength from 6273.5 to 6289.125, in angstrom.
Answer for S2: 0.2 angstrom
